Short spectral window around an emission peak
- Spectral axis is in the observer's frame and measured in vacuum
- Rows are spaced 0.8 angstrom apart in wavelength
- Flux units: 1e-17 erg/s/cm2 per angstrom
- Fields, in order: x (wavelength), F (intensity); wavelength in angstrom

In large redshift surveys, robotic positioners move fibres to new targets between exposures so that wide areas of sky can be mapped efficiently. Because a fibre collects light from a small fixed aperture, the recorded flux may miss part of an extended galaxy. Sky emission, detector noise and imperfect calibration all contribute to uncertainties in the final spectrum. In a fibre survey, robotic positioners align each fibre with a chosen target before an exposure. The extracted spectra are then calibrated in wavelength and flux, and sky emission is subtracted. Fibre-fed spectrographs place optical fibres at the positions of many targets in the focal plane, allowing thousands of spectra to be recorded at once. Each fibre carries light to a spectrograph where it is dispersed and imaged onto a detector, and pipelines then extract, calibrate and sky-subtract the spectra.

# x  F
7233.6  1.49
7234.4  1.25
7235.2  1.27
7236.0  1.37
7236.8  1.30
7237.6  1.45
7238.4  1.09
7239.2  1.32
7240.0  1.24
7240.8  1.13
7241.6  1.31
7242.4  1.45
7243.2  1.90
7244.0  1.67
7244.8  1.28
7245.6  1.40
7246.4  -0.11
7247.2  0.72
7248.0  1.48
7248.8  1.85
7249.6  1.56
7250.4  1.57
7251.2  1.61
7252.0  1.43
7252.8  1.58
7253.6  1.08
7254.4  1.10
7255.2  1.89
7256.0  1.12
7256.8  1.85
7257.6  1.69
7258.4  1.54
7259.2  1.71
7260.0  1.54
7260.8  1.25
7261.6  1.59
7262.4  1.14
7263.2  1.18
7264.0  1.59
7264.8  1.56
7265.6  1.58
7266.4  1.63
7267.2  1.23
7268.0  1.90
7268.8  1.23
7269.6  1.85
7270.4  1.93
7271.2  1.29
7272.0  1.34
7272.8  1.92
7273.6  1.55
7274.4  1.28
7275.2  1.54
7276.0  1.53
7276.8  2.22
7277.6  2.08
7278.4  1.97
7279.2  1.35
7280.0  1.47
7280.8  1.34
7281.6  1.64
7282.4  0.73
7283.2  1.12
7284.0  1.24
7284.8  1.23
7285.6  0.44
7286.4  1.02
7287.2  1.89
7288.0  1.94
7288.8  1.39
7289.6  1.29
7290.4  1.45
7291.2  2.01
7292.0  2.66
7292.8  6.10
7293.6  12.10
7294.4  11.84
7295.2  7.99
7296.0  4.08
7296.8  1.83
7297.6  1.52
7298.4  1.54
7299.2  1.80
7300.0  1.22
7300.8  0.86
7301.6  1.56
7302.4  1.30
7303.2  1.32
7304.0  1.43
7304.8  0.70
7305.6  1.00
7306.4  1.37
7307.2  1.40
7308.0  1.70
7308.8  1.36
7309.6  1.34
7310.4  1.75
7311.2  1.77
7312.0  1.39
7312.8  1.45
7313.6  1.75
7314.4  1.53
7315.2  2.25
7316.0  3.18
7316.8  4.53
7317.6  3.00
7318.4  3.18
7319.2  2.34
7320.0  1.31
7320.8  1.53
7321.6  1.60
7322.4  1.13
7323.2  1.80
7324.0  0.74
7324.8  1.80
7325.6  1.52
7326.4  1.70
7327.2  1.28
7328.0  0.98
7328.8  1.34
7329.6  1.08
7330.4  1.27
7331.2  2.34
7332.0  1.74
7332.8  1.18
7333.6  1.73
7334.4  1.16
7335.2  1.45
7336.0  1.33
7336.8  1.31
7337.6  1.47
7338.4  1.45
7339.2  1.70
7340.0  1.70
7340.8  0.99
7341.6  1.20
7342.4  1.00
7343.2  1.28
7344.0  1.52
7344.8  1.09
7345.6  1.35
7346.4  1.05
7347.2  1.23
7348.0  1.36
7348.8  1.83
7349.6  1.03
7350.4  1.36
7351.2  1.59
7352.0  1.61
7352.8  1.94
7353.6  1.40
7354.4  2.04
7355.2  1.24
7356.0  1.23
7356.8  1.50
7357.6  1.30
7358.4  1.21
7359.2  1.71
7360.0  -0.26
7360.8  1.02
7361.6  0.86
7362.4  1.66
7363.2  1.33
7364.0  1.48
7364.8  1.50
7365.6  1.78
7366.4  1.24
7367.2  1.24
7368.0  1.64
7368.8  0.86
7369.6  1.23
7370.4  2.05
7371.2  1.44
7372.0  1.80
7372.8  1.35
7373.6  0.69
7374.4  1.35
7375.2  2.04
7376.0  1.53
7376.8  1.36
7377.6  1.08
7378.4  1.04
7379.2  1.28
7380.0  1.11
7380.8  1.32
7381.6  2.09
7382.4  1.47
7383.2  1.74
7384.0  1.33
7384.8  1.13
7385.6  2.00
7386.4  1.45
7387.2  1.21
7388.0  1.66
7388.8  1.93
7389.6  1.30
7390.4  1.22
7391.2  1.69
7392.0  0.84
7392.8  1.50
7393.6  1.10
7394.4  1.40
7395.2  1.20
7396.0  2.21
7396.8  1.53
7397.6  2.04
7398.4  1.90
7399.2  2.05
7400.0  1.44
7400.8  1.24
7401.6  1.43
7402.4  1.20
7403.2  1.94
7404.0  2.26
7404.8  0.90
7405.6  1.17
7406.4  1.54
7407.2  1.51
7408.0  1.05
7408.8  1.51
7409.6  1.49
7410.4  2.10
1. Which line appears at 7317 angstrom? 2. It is [N II]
